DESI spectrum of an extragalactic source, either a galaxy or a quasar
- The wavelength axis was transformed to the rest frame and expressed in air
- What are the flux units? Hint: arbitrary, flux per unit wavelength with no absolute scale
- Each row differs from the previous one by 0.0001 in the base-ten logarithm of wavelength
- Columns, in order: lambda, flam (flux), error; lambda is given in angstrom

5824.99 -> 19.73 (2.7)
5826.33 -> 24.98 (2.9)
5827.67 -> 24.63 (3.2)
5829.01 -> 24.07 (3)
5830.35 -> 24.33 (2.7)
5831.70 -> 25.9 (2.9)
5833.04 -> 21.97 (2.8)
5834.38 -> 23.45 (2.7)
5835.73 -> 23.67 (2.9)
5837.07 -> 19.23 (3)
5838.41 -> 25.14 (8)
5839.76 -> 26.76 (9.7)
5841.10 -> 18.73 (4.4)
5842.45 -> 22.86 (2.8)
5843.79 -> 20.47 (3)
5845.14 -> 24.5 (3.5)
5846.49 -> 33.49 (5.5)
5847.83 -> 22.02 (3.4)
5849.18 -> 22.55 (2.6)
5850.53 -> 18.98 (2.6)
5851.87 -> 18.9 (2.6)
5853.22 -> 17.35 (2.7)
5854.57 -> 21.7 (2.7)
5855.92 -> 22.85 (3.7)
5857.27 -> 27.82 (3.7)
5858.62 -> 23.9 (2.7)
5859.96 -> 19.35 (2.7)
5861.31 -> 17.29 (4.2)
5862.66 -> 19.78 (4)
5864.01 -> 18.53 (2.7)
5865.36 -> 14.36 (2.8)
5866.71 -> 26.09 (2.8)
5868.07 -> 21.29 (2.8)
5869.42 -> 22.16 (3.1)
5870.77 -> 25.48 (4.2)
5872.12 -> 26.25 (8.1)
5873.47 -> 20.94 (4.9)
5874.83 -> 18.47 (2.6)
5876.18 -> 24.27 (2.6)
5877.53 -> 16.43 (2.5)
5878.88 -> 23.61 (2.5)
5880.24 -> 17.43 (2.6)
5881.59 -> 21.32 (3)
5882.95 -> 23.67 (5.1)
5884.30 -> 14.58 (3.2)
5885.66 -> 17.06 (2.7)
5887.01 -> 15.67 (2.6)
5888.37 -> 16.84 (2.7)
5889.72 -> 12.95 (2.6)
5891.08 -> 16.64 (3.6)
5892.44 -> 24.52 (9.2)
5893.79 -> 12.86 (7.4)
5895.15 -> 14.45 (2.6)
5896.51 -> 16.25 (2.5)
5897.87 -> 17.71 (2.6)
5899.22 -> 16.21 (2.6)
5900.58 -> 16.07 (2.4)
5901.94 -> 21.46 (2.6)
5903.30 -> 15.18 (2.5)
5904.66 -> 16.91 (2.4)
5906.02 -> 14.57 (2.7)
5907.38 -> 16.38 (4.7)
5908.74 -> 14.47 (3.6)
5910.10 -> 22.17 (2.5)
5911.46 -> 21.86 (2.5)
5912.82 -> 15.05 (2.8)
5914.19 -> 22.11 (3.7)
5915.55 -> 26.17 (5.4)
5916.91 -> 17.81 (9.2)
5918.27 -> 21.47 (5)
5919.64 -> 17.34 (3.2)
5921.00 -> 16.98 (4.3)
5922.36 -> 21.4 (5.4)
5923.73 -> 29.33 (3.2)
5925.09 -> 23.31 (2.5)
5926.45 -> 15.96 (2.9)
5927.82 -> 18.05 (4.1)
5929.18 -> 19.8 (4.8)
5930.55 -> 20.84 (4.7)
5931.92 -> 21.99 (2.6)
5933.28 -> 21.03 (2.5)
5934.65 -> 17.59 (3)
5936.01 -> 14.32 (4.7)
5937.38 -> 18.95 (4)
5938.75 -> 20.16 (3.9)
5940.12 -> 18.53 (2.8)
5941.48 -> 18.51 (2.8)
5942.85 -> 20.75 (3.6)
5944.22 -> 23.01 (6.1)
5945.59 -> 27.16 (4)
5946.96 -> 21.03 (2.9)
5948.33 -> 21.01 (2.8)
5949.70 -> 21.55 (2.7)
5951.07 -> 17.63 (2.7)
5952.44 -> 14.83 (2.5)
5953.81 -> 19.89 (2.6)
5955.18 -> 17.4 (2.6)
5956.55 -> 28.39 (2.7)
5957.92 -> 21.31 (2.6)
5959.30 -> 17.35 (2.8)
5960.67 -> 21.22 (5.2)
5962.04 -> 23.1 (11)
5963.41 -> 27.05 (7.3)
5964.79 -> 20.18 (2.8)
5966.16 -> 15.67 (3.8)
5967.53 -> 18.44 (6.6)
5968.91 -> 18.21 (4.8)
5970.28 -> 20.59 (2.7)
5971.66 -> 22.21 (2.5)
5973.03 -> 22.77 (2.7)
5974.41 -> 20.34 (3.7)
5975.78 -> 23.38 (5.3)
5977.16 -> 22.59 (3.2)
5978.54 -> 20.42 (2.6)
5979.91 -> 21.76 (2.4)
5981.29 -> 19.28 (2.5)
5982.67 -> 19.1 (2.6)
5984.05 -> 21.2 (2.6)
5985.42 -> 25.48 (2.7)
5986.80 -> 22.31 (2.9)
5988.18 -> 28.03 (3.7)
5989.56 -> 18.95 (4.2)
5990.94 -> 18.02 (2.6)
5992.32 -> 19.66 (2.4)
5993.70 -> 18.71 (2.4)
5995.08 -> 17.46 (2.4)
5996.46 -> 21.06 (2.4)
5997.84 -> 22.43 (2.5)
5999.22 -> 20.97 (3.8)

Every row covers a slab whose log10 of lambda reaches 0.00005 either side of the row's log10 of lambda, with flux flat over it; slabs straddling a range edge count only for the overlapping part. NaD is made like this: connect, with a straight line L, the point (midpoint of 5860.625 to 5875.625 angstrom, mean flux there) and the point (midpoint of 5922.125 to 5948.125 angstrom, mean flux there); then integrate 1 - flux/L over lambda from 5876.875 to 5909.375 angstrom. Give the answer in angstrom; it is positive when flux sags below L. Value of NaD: 5.7 angstrom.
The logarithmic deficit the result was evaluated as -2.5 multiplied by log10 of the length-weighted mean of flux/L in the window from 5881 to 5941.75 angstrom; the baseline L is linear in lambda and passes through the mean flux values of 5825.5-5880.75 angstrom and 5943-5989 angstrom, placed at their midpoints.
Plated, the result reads 0.17 mag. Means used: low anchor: 22.2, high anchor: 21.3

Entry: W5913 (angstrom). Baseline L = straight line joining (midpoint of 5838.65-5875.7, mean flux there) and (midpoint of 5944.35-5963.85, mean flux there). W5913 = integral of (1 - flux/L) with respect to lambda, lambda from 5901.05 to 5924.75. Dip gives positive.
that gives 2.3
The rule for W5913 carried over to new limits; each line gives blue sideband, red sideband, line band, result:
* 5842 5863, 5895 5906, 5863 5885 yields -1.3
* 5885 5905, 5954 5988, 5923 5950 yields -2.0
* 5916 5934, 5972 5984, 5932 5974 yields 1.1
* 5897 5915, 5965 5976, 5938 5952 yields -1.2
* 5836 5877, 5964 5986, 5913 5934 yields 0.5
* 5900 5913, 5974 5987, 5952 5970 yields 0.2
